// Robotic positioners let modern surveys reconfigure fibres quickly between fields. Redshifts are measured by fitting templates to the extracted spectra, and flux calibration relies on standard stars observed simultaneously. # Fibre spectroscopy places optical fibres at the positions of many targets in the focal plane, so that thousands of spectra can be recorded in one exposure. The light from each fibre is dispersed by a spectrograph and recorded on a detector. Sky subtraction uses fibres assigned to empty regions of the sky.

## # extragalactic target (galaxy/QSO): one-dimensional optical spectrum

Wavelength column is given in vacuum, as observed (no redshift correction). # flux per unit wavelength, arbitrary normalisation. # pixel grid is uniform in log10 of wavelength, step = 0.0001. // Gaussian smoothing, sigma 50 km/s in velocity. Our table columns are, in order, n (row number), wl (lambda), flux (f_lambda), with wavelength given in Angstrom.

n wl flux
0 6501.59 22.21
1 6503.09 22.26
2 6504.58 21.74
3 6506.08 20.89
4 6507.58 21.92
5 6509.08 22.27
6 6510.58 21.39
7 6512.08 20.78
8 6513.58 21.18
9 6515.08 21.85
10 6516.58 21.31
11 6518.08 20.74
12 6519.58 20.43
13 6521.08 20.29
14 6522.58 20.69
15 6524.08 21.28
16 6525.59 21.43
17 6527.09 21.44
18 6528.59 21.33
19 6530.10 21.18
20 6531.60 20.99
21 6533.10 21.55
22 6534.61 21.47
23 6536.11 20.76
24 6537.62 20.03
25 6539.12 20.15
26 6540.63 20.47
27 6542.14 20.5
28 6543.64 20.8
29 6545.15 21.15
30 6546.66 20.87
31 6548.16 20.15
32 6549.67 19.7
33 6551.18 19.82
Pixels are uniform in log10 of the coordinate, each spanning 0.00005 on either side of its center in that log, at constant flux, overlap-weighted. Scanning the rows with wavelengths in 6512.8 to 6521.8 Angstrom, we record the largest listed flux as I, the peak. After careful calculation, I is 21.85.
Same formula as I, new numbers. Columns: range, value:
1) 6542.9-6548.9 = 21.15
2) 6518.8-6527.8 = 21.44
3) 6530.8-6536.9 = 21.55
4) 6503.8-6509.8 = 22.27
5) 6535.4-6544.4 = 20.8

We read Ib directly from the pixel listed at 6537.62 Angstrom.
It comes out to 20.03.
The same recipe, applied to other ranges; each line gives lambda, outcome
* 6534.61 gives 21.47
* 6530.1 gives 21.18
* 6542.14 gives 20.5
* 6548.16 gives 20.15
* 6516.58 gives 21.31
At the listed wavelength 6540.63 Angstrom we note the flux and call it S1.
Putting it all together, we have 20.47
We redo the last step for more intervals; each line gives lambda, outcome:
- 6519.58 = 20.43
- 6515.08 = 21.85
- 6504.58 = 21.74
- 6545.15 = 21.15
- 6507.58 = 21.92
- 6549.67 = 19.7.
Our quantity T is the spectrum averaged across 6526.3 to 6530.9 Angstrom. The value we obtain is 21.3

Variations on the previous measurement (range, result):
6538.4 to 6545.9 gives 20.6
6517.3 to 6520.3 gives 20.6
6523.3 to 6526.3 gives 21.3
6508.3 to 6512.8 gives 21.5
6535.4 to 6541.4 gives 20.3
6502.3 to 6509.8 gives 21.8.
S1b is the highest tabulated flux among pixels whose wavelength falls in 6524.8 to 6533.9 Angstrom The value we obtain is 21.55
